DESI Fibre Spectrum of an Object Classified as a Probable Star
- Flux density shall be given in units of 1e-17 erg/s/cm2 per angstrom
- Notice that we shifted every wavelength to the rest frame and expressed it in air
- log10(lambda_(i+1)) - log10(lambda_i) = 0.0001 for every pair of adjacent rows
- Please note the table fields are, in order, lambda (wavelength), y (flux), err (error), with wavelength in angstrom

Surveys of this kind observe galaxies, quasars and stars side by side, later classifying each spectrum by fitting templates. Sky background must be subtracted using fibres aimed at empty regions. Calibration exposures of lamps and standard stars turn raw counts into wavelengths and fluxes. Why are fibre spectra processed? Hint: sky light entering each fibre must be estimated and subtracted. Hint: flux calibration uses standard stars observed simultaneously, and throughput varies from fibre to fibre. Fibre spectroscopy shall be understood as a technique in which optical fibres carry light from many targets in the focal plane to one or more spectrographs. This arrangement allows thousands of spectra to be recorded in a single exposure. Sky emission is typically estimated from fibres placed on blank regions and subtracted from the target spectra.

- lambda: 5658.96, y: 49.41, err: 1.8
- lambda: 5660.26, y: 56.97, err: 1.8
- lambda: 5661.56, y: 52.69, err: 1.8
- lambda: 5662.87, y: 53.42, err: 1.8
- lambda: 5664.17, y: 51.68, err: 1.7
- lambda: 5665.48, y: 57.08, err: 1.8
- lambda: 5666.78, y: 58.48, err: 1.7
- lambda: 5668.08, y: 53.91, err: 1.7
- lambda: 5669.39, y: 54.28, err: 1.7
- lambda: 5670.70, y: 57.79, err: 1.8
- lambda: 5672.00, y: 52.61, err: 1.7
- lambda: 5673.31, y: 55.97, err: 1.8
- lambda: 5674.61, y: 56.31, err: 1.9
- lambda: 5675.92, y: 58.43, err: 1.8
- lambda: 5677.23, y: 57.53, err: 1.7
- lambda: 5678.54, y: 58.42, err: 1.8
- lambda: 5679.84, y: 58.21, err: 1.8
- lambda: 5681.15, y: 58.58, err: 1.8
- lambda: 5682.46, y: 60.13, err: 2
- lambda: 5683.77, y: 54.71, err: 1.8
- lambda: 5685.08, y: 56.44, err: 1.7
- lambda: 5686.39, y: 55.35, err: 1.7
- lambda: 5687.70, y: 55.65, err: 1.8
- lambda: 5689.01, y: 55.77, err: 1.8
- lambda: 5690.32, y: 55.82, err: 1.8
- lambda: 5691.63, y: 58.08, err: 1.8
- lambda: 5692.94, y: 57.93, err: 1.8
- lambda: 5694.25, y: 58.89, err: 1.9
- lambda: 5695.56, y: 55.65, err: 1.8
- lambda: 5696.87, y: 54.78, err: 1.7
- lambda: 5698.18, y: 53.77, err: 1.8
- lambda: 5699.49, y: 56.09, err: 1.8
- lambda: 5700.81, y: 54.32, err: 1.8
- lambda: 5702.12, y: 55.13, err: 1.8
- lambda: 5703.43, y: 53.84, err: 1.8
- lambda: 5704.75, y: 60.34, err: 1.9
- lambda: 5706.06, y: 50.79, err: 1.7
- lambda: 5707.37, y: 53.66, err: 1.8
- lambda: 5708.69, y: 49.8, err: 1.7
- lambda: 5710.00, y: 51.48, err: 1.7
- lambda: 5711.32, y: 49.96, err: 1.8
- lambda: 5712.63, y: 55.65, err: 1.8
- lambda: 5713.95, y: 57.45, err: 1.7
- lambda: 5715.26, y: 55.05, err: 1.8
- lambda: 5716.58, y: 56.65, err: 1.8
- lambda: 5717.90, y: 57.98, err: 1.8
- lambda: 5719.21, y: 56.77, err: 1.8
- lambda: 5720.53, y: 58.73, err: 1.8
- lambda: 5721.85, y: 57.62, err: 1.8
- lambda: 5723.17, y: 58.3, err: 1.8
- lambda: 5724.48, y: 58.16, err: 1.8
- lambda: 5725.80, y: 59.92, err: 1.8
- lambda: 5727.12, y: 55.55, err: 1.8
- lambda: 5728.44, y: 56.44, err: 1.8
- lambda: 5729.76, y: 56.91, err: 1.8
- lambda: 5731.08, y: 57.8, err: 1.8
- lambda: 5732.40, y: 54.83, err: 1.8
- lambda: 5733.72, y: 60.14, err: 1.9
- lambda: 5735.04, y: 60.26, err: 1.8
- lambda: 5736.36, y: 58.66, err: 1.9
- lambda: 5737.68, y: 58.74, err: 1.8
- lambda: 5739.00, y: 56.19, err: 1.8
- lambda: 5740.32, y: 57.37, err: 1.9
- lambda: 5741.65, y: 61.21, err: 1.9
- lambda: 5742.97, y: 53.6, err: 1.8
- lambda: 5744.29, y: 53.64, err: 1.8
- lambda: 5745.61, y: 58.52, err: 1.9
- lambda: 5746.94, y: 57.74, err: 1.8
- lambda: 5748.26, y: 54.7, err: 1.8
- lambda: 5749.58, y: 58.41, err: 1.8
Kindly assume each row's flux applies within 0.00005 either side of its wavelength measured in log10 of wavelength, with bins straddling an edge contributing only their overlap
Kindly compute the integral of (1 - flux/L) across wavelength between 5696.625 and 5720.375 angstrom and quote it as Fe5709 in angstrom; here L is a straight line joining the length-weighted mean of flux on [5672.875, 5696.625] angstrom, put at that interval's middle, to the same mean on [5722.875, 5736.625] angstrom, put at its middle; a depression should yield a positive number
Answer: 1.1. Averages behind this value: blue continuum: 57.1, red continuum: 57.9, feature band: 54.7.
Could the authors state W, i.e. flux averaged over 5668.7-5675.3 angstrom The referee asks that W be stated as 55.4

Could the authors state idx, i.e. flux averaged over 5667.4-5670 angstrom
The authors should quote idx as 54.2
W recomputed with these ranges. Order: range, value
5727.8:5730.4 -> 56.7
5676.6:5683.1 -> 58.6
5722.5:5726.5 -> 58.8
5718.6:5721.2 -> 57.6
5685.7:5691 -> 55.7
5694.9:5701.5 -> 54.9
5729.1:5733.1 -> 56.5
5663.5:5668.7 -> 55.4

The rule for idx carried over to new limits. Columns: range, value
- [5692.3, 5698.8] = 56.3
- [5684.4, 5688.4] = 55.8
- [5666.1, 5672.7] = 55.4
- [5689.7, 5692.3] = 57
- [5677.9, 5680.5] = 58.4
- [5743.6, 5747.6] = 56.6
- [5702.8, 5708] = 54.7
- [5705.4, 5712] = 51.2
